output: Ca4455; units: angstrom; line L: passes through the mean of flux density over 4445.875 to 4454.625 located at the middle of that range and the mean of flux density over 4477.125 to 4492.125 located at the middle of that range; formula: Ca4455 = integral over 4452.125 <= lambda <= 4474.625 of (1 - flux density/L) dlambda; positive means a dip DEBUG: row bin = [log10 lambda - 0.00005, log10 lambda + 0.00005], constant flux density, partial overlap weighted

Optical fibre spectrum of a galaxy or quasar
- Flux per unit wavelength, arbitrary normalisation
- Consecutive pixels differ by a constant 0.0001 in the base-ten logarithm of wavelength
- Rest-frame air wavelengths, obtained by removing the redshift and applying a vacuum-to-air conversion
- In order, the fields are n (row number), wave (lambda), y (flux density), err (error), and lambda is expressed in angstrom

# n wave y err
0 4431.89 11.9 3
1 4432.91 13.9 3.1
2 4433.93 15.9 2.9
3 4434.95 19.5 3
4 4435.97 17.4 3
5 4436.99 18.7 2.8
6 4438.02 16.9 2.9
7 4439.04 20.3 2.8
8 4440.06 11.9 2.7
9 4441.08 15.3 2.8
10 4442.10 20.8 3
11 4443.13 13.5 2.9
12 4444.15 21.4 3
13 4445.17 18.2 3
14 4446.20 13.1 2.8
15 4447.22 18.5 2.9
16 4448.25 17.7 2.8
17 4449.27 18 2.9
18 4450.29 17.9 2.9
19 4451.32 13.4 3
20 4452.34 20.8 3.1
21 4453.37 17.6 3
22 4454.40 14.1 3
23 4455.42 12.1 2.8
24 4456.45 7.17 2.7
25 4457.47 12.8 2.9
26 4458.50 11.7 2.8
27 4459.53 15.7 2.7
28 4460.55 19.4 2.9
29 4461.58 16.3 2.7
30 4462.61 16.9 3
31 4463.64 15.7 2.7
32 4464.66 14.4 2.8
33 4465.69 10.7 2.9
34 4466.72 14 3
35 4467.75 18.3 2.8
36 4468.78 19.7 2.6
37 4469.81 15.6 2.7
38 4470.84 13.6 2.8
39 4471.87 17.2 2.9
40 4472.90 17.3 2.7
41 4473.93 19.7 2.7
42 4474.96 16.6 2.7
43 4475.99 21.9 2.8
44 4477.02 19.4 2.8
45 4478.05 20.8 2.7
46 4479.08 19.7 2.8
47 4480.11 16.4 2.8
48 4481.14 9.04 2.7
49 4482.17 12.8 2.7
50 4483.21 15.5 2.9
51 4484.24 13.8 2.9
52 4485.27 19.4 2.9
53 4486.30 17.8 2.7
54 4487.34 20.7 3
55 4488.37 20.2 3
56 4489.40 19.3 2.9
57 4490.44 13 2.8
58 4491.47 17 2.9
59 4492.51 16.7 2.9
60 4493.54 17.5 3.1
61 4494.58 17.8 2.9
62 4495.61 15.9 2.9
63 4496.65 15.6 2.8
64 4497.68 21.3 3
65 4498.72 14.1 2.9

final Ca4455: 1.99 angstrom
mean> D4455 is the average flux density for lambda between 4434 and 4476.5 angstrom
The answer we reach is 16.4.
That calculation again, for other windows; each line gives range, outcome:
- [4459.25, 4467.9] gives 15.6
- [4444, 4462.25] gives 15.8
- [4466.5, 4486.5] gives 17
